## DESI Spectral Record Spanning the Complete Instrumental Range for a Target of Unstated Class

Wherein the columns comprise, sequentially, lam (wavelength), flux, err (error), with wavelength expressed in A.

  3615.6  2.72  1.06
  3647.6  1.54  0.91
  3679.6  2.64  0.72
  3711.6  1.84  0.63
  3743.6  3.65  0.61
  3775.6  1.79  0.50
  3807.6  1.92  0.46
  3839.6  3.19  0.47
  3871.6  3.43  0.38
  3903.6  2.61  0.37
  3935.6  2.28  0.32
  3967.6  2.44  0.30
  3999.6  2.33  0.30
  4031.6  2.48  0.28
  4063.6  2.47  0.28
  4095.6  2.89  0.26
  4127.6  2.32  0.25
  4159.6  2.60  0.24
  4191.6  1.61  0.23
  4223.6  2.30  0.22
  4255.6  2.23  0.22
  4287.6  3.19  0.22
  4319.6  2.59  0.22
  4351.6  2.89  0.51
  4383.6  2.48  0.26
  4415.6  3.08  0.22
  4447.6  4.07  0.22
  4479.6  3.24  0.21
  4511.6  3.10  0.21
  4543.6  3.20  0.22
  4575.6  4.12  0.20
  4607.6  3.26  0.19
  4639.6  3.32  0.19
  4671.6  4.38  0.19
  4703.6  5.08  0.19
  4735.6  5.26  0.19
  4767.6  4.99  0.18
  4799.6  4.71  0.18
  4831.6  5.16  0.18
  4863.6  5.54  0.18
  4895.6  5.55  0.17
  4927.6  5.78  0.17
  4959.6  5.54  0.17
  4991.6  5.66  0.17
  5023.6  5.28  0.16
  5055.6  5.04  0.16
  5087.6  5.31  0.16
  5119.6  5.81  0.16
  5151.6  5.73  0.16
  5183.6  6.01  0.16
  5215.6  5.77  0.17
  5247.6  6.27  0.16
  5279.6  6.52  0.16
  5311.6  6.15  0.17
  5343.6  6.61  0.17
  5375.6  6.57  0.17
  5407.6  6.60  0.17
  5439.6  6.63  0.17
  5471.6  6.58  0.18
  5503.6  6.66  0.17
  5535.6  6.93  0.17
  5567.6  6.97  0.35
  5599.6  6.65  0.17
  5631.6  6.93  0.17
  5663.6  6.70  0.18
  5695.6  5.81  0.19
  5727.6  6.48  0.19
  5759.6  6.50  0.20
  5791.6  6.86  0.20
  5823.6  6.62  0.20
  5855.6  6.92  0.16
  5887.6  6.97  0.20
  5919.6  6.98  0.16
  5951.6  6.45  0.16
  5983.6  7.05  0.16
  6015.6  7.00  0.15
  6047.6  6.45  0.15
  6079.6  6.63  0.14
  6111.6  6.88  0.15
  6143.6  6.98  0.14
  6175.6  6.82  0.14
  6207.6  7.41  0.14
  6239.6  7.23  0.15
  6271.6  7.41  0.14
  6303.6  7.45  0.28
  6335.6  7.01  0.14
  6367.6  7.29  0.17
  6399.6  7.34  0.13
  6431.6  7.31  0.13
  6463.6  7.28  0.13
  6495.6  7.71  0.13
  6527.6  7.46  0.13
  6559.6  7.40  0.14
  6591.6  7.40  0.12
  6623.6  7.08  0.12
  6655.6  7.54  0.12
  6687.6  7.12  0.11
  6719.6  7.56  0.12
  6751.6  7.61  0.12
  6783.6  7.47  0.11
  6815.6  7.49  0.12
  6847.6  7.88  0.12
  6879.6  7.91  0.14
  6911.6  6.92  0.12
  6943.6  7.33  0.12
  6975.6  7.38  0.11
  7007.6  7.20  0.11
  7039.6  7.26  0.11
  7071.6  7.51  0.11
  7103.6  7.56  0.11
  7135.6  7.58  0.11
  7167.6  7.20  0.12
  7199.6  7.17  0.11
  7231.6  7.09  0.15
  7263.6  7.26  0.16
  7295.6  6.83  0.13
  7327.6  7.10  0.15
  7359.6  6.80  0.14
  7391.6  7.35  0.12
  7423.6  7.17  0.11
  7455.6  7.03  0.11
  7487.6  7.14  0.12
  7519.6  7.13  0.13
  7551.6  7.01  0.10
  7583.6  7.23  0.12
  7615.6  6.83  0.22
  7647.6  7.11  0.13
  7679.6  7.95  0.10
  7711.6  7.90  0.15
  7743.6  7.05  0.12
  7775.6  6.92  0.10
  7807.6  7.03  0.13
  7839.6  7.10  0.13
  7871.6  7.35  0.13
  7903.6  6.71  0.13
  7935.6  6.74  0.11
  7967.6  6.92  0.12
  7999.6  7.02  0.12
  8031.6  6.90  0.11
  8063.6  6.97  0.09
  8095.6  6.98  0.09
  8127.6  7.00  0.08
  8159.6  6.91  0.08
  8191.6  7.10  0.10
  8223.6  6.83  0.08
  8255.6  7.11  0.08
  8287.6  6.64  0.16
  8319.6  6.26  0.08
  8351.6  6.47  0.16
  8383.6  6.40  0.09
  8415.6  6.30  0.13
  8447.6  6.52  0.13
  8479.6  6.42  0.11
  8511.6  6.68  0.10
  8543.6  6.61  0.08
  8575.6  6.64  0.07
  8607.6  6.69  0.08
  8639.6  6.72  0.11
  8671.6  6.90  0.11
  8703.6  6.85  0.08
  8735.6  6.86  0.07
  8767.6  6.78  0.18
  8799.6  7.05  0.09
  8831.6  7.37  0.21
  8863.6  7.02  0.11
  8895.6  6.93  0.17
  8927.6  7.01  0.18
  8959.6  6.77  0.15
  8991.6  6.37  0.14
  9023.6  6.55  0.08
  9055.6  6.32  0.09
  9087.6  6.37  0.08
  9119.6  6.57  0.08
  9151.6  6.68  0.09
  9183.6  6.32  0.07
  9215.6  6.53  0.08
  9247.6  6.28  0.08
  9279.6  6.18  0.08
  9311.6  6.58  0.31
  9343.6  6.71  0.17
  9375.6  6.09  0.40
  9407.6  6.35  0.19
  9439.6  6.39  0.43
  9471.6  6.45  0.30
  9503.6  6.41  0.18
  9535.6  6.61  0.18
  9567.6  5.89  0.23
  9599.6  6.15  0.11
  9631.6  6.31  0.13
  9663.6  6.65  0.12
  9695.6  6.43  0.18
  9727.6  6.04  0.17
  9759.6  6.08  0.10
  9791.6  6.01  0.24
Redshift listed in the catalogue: 0.172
